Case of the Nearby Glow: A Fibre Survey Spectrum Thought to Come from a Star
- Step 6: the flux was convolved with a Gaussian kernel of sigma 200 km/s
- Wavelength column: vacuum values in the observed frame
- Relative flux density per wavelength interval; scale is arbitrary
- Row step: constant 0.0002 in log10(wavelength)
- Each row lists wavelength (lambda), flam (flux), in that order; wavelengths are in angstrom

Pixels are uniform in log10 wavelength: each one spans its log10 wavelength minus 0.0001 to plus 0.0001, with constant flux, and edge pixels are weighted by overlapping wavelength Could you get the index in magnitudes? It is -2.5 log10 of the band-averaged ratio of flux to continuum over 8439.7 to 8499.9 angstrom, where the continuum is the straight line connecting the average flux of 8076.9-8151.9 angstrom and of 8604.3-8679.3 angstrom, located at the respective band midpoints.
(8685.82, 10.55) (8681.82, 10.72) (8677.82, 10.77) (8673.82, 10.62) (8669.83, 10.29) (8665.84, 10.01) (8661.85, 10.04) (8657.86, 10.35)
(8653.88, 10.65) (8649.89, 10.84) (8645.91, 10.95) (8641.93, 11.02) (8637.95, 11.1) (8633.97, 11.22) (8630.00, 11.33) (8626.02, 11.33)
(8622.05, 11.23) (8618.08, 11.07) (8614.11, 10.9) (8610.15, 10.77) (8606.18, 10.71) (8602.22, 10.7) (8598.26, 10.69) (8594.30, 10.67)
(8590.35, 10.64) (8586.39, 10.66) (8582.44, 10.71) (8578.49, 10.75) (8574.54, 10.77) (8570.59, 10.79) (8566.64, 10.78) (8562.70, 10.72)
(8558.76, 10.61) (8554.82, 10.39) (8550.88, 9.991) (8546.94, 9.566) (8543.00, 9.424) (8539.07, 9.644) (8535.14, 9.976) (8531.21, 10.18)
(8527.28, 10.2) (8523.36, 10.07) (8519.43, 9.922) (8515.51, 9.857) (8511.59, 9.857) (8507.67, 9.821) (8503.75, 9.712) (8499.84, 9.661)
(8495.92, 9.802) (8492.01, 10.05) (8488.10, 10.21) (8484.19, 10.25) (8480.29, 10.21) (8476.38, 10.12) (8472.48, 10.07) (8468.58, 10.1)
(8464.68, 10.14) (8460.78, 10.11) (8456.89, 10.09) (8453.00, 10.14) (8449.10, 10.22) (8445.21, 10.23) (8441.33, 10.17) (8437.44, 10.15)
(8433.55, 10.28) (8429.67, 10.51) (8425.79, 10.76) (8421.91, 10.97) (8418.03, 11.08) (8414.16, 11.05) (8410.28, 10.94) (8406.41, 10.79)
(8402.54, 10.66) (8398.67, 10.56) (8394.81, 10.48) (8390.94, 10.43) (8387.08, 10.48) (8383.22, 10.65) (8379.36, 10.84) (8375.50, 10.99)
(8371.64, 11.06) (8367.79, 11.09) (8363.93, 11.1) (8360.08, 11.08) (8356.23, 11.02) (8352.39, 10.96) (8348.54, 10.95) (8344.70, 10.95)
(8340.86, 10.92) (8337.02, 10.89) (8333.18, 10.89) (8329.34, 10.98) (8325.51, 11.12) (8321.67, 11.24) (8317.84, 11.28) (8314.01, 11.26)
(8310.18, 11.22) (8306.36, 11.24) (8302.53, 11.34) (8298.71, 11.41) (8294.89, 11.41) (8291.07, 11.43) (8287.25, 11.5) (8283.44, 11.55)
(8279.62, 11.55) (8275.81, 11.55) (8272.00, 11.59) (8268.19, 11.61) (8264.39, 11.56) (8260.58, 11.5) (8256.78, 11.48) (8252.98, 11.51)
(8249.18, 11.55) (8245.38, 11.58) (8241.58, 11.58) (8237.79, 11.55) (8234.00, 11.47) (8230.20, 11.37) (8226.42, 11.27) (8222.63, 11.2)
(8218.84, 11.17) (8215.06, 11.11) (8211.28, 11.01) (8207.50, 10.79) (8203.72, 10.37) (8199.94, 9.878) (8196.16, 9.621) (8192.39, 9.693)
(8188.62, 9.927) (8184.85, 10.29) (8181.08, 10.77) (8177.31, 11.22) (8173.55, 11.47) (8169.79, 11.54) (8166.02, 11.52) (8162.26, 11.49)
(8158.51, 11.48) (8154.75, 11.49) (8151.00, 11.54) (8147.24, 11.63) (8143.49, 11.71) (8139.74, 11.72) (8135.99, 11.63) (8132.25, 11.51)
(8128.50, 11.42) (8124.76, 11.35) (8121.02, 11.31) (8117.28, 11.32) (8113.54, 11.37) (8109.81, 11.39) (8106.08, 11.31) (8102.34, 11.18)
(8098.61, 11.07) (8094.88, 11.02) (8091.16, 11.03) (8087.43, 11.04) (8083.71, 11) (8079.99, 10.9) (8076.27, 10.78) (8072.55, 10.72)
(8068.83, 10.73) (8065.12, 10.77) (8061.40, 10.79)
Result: 0.09 mag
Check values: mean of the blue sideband 11.3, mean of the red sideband 10.8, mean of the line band 10.1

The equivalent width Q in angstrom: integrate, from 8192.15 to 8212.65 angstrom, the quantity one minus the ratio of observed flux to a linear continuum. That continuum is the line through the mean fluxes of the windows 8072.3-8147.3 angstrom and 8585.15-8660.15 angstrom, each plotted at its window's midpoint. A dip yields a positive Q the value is 1.73 angstrom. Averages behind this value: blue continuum 11.3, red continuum 10.9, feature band 10.2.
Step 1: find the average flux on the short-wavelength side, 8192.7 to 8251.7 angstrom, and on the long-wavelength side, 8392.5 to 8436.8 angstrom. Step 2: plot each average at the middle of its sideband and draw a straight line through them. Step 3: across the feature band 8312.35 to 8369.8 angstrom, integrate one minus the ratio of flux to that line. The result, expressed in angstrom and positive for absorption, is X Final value -1.2 angstrom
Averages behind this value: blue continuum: 11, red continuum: 10.7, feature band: 11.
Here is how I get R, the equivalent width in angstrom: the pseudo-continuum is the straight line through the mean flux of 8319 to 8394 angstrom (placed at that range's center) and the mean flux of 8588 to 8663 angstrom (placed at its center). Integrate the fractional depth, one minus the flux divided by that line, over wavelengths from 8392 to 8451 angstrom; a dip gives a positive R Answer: 1.74 angstrom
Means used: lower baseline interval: 10.9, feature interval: 10.6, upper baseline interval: 10.9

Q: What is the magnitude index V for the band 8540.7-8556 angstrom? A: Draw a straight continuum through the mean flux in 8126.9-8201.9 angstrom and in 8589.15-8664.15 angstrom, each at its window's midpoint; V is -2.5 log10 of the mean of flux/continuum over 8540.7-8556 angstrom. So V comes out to 0.11 mag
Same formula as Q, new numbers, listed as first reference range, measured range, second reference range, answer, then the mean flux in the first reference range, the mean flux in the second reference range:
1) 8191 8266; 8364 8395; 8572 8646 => 0.61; 11.1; 10.9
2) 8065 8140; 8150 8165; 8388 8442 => -0.57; 11.2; 10.6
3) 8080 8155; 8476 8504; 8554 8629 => 2.31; 11.3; 10.8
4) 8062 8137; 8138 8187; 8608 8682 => -1.20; 11.1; 10.8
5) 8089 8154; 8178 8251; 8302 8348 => 2.55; 11.4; 11.1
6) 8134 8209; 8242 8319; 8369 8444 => -4.37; 11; 10.7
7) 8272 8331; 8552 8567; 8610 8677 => 0.50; 11.3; 10.8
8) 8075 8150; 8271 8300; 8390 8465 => -1.72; 11.3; 10.5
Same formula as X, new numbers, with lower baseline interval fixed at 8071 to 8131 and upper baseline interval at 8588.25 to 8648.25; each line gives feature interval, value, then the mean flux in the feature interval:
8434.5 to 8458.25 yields 1.82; 10.2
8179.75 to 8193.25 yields 1.13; 10.2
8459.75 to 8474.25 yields 1.19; 10.1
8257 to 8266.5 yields -0.37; 11.5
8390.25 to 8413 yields 0.75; 10.7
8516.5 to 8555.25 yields 3.77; 9.92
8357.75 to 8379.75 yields 0.01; 11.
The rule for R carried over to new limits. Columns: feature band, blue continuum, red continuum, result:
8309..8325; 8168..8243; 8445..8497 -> -1.0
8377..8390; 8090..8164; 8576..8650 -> 0.6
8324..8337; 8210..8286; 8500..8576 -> 0.1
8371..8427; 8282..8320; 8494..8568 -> 0.0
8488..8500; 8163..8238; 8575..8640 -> 1.1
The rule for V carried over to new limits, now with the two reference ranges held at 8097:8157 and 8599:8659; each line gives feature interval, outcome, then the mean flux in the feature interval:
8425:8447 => 0.08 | 10.3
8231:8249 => -0.02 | 11.5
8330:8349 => 0.03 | 10.9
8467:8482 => 0.10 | 10.1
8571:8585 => 0.03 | 10.7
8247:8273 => -0.02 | 11.5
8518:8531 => 0.10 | 10.1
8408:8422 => 0.01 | 11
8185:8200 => 0.16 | 9.83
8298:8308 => -0.01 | 11.3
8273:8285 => -0.02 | 11.5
